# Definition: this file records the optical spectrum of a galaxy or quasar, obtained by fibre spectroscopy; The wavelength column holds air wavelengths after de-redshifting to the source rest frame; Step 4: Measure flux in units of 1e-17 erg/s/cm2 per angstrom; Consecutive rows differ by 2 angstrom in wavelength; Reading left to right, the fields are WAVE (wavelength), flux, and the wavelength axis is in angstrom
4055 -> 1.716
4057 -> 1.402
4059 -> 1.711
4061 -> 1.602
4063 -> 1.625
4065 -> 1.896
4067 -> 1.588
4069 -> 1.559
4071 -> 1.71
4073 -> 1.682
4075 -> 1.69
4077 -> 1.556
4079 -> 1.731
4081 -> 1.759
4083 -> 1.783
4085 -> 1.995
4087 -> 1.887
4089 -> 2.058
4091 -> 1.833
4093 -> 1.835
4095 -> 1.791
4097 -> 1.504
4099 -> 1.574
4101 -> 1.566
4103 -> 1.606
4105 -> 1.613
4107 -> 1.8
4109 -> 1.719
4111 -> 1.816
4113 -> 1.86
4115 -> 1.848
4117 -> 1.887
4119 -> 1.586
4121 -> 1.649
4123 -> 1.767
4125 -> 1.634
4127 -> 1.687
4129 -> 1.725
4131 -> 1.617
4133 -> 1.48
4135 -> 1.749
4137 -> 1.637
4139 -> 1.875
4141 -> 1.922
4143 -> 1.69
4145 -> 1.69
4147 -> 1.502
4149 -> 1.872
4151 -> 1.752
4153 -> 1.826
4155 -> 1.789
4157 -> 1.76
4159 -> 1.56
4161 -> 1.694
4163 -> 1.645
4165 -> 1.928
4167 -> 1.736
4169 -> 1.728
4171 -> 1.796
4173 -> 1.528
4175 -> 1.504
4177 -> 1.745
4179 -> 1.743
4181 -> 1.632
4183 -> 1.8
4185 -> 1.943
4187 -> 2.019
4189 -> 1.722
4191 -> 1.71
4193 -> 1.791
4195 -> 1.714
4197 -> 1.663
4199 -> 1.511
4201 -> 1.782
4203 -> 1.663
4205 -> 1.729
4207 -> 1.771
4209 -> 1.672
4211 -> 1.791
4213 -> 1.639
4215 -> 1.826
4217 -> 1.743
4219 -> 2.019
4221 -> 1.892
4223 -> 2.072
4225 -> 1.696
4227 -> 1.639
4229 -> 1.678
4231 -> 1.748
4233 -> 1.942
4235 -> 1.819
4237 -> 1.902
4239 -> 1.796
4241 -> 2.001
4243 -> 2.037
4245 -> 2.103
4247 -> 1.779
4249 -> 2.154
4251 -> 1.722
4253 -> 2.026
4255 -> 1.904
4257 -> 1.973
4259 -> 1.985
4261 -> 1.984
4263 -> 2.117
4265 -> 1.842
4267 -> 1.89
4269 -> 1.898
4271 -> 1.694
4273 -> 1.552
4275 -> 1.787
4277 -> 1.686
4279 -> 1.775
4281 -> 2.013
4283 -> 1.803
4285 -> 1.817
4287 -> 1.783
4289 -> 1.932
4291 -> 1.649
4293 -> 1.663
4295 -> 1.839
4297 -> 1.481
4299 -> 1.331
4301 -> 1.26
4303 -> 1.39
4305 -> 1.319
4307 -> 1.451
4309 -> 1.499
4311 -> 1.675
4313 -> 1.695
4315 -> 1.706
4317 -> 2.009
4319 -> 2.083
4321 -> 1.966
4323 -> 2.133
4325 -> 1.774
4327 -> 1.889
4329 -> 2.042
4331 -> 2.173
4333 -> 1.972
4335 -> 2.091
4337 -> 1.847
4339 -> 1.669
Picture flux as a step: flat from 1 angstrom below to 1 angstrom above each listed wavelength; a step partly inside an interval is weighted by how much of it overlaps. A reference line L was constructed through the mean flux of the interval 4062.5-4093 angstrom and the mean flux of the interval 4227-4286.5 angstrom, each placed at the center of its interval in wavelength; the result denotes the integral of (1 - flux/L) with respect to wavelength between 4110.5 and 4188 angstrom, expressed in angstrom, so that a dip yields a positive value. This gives 3.1 angstrom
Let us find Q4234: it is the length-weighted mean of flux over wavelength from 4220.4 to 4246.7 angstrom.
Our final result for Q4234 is 1.87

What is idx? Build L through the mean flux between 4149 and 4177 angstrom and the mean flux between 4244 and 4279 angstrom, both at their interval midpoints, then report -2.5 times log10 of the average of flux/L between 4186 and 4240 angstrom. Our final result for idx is 0.02 mag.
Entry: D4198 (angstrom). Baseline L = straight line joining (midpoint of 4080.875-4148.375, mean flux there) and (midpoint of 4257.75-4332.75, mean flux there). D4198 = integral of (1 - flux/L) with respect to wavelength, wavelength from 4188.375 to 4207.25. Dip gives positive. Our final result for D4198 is 0.5 angstrom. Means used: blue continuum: 1.73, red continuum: 1.78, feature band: 1.7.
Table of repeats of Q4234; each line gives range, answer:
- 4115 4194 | 1.73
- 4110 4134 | 1.71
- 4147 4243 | 1.76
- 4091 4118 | 1.73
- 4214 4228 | 1.84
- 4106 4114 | 1.8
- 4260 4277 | 1.84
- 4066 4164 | 1.72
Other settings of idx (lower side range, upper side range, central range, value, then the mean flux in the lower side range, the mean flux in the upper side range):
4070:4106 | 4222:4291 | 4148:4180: 0.04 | 1.73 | 1.87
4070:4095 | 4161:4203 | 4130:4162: 0.02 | 1.79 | 1.73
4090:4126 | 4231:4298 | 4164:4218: 0.03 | 1.72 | 1.86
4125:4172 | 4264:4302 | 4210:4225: -0.07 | 1.72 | 1.72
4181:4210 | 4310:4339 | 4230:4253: -0.06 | 1.75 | 1.92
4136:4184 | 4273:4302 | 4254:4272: -0.13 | 1.72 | 1.7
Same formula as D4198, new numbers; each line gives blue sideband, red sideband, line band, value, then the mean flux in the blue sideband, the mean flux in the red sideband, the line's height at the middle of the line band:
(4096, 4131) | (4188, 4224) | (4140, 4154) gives -0.3 angstrom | 1.69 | 1.76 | 1.72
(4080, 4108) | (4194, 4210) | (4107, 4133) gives 0.2 angstrom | 1.76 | 1.69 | 1.74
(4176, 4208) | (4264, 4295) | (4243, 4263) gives -2.2 angstrom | 1.75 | 1.79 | 1.77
